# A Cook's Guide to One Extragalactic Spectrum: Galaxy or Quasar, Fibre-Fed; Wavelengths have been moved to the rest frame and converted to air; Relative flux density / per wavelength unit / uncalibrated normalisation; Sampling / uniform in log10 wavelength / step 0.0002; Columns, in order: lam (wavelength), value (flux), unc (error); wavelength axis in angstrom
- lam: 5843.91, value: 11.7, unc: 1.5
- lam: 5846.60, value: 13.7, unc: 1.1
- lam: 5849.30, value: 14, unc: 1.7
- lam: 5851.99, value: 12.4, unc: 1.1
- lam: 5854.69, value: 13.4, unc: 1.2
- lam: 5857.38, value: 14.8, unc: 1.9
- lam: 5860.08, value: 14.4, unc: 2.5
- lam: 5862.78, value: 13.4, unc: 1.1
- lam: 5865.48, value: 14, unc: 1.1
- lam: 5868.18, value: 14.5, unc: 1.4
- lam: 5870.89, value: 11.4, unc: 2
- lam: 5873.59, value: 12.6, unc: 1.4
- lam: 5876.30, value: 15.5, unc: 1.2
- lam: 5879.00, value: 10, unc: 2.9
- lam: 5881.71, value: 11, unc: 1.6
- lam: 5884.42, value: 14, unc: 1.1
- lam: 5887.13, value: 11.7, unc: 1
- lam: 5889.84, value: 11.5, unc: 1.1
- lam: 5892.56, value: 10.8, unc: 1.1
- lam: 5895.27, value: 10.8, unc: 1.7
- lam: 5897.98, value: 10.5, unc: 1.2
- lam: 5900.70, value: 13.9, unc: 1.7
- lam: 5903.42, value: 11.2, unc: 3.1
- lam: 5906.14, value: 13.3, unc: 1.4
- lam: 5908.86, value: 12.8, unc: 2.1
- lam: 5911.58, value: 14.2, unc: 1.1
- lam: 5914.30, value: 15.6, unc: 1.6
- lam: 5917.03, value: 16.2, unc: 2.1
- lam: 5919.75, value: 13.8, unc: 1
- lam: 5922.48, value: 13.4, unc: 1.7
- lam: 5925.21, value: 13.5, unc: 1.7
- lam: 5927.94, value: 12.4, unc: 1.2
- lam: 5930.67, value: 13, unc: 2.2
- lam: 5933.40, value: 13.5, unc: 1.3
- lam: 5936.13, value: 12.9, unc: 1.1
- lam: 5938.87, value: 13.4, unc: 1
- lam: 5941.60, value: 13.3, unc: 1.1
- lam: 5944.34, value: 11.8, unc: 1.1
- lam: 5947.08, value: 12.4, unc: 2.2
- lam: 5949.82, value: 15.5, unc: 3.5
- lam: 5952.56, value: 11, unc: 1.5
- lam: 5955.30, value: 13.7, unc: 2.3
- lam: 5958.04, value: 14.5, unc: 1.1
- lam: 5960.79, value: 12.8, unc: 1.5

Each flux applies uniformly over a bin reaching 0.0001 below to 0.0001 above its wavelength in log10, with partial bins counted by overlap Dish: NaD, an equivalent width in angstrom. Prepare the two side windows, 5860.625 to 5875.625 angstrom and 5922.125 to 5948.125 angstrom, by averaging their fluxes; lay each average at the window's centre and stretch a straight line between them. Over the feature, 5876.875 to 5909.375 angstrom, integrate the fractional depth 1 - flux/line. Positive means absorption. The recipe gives 3.30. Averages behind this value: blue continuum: 13.3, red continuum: 12.9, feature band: 11.9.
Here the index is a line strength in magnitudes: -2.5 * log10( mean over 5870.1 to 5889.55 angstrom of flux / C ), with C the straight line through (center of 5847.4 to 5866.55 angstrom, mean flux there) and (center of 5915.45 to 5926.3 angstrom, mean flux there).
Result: 0.14 mag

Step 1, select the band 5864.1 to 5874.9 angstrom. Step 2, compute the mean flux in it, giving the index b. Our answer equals 13.1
